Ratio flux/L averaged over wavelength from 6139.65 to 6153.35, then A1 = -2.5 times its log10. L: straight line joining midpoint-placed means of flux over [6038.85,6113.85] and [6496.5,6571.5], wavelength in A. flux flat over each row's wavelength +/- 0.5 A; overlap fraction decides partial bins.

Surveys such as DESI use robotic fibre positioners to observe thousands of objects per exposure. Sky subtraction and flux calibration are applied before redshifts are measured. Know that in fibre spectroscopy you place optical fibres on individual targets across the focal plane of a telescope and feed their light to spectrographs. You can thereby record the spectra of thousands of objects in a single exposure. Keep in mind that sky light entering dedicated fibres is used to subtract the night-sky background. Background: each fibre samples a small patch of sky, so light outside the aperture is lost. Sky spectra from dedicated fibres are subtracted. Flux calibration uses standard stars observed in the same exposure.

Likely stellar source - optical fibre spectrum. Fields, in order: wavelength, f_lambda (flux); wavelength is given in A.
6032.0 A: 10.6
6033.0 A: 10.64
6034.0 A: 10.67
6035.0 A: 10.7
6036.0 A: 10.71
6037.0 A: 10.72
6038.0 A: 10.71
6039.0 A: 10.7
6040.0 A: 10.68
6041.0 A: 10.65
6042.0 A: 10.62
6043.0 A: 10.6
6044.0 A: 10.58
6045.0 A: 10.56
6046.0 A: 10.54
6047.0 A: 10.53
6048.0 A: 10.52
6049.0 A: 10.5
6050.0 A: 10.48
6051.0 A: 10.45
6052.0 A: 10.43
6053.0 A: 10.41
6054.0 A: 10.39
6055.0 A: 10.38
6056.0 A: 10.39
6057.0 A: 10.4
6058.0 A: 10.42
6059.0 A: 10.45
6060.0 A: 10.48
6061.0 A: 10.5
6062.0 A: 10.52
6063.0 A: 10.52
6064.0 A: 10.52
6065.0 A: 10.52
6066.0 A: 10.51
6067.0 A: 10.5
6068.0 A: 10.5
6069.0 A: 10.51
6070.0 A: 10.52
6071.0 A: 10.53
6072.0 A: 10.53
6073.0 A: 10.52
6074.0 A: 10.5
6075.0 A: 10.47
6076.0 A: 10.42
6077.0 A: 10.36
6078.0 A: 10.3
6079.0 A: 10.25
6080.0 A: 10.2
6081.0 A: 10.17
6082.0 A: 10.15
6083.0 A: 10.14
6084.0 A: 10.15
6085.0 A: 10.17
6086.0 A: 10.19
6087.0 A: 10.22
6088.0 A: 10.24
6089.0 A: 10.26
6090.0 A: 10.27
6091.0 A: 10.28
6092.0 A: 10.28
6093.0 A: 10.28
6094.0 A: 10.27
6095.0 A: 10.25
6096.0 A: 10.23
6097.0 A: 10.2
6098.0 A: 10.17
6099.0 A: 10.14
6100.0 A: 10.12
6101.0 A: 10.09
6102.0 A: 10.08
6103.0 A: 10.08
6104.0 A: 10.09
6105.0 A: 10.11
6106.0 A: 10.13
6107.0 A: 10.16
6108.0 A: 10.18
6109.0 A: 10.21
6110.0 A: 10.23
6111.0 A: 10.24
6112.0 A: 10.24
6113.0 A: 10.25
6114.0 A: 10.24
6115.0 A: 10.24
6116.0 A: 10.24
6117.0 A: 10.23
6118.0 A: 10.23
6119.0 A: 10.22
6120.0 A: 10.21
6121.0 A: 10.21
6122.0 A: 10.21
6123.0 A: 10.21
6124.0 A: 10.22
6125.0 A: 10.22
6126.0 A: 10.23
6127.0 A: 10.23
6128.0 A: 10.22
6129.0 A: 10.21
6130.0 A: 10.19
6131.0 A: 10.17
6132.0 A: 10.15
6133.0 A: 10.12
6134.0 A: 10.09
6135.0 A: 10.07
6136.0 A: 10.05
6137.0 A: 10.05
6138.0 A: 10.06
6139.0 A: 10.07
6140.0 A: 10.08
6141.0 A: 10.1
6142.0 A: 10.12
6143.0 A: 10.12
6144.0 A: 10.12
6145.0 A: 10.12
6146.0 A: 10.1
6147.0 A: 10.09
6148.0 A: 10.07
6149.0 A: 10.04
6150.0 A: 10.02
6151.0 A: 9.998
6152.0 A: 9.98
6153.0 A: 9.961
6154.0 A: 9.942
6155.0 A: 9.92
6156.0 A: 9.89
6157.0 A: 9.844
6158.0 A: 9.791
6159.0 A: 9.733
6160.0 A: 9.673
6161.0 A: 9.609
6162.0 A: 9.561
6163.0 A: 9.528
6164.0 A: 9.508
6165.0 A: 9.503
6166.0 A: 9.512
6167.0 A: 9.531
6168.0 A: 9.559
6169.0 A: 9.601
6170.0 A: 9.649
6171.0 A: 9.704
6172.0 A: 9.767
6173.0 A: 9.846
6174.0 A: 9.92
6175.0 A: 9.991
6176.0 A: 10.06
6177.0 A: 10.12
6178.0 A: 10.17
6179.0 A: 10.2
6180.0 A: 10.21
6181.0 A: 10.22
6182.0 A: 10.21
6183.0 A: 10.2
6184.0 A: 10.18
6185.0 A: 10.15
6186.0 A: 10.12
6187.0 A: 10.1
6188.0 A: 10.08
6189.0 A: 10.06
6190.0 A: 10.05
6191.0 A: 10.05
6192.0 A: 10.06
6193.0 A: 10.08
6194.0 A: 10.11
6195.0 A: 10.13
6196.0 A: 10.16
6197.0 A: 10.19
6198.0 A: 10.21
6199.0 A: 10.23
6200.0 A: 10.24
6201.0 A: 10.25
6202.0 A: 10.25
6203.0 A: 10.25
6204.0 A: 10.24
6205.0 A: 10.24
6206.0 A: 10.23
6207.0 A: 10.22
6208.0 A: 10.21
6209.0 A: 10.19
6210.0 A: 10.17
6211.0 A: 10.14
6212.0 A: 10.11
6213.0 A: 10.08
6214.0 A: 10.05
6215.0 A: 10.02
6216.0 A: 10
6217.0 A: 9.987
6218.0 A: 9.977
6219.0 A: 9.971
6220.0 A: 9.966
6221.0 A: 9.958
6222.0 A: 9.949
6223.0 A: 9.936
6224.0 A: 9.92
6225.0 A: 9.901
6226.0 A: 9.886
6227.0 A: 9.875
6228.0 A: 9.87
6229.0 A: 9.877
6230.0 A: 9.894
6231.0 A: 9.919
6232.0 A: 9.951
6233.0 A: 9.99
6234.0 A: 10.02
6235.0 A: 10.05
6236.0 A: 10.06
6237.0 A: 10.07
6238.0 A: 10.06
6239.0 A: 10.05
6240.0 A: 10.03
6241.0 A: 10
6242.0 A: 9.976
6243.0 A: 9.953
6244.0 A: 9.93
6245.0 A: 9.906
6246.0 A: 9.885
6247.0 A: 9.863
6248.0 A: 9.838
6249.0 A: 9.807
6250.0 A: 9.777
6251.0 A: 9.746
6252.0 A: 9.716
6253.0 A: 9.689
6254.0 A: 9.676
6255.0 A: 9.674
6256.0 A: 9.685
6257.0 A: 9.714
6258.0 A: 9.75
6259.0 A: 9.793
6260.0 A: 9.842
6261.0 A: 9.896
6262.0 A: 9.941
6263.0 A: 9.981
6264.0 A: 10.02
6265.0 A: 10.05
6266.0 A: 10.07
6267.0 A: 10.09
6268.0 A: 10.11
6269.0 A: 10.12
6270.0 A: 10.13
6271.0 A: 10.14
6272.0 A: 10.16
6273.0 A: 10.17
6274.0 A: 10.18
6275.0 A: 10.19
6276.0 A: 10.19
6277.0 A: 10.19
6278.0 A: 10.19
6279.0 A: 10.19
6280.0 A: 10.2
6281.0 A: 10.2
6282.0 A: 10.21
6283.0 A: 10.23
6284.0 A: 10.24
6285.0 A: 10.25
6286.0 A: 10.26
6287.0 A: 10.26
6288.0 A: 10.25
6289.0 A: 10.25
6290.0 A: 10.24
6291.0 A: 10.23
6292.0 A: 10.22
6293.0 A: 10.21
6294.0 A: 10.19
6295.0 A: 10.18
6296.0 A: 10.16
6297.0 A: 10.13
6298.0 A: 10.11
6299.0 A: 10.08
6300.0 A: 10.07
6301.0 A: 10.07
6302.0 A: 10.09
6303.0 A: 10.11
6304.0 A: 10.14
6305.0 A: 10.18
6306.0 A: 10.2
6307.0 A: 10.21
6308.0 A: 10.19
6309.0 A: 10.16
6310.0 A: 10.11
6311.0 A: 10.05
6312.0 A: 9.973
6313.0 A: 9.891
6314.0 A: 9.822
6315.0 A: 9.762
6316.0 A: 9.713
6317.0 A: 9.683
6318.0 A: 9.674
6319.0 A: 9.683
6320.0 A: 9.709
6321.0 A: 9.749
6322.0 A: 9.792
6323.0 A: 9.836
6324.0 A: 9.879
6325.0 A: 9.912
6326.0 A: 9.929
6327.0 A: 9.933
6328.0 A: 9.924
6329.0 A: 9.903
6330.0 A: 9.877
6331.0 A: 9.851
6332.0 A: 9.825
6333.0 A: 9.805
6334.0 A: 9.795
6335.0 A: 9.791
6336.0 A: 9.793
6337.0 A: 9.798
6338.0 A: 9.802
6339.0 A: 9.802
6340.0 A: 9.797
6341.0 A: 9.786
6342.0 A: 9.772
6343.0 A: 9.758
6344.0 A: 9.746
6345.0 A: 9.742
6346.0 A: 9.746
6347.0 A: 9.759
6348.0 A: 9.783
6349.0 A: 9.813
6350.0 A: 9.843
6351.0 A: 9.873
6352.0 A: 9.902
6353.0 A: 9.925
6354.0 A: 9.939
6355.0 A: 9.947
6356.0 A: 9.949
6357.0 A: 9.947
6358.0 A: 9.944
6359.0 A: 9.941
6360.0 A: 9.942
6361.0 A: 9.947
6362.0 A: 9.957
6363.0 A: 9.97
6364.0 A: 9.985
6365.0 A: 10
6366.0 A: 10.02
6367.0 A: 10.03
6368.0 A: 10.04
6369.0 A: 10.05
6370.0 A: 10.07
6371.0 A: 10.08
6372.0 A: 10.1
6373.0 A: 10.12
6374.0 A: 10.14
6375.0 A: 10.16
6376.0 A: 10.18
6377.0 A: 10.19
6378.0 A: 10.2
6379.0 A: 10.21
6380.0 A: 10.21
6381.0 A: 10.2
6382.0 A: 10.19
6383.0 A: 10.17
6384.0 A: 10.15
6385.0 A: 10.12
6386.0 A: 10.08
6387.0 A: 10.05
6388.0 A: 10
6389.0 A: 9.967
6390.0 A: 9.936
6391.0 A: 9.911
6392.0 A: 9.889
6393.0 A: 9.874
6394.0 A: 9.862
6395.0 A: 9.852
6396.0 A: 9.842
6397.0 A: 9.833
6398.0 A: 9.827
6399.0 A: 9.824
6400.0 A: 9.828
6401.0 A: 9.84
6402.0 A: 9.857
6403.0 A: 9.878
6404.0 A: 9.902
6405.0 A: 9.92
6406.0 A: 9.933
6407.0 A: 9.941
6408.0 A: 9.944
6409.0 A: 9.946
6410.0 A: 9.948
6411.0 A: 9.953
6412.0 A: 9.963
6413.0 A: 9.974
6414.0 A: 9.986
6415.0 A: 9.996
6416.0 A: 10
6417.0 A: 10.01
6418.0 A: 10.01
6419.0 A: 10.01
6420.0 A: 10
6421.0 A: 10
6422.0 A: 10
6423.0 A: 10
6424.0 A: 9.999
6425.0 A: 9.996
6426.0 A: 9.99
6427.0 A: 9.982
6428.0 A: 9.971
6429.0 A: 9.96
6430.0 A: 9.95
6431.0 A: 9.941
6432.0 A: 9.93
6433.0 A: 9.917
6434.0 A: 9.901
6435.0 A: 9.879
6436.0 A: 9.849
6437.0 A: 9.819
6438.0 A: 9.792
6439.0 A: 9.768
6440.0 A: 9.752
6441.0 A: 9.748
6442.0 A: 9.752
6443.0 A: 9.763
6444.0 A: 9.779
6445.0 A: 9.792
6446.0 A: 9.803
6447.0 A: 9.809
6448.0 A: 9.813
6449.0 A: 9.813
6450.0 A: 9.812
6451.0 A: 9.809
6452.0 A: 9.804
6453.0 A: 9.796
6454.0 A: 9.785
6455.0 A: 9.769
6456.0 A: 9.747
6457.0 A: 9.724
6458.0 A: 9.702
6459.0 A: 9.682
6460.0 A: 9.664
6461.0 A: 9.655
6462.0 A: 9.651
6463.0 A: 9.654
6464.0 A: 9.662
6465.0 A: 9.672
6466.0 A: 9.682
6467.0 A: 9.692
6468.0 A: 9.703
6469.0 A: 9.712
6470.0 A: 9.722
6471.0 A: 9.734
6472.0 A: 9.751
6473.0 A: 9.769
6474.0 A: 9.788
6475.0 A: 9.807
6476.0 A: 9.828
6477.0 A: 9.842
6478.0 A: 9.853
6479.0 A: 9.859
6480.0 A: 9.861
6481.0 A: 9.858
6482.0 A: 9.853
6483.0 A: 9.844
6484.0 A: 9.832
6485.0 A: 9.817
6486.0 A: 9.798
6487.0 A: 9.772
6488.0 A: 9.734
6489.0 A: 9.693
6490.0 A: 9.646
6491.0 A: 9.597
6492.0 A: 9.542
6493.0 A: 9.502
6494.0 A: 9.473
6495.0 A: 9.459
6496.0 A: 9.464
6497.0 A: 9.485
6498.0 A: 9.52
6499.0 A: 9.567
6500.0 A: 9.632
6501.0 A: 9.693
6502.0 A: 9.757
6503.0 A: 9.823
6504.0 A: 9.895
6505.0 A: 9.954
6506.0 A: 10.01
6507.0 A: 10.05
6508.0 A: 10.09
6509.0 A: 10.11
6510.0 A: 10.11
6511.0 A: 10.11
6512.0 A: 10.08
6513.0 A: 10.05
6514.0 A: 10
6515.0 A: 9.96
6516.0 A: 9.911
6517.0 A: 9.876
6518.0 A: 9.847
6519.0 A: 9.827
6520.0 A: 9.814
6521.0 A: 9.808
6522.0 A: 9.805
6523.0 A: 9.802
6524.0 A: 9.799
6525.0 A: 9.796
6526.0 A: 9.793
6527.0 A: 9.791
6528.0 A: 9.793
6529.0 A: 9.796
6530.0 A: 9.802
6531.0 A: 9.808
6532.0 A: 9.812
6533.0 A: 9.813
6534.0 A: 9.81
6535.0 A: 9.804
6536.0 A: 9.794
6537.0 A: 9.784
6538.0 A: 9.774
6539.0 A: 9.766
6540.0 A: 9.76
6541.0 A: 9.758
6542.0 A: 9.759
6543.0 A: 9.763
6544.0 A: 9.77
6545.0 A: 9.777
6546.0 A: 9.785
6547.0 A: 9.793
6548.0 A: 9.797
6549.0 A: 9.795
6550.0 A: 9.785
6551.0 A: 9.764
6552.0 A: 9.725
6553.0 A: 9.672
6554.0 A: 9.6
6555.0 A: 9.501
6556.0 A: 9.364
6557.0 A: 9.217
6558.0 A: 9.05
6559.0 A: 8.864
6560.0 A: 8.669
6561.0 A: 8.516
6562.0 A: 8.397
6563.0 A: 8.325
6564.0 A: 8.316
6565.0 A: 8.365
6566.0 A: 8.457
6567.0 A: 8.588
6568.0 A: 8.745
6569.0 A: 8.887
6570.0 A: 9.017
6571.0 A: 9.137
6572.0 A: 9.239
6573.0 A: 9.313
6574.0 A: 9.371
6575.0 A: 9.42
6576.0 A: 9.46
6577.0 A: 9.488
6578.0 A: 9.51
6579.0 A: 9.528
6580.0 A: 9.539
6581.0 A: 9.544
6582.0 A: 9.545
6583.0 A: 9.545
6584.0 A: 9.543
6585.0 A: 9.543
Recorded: 0.02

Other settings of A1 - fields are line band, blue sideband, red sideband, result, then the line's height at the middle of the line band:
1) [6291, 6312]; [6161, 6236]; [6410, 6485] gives -0.02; 9.93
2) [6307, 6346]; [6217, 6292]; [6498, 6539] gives 0.01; 9.96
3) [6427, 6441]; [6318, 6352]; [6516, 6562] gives -0.02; 9.74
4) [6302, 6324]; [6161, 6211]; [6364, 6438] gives 0.01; 10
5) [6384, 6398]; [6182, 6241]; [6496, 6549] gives 0.00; 9.93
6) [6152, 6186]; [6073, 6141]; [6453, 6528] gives 0.03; 10.1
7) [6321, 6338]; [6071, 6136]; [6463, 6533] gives 0.01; 9.98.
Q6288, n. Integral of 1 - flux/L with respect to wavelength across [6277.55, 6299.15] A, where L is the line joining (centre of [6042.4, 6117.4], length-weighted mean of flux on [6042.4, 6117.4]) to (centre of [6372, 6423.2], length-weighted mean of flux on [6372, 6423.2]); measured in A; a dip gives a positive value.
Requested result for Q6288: -0.2 A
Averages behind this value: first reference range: 10.3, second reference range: 10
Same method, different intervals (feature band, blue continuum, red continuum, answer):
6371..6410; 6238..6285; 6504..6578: -0.83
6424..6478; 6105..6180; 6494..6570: -0.64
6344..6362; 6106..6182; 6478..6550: 0.03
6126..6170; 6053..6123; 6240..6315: 1.21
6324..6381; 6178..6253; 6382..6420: 0.23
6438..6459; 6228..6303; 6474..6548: 0.18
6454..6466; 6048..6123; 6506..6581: 0.00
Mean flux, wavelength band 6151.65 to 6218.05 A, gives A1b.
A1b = 10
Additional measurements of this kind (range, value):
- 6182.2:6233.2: 10.1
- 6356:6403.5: 10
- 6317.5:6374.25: 9.88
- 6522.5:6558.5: 9.72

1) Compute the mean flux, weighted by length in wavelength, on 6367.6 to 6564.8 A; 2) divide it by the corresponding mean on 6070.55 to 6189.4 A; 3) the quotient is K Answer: 0.97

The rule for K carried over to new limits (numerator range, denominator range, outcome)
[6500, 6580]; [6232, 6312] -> 0.95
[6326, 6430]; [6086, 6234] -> 0.99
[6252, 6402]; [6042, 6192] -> 0.98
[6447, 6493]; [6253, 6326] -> 0.97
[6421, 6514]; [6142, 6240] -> 0.98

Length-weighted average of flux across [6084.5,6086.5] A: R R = 10.2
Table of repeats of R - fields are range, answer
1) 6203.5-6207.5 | 10.2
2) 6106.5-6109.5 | 10.2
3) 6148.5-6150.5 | 10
